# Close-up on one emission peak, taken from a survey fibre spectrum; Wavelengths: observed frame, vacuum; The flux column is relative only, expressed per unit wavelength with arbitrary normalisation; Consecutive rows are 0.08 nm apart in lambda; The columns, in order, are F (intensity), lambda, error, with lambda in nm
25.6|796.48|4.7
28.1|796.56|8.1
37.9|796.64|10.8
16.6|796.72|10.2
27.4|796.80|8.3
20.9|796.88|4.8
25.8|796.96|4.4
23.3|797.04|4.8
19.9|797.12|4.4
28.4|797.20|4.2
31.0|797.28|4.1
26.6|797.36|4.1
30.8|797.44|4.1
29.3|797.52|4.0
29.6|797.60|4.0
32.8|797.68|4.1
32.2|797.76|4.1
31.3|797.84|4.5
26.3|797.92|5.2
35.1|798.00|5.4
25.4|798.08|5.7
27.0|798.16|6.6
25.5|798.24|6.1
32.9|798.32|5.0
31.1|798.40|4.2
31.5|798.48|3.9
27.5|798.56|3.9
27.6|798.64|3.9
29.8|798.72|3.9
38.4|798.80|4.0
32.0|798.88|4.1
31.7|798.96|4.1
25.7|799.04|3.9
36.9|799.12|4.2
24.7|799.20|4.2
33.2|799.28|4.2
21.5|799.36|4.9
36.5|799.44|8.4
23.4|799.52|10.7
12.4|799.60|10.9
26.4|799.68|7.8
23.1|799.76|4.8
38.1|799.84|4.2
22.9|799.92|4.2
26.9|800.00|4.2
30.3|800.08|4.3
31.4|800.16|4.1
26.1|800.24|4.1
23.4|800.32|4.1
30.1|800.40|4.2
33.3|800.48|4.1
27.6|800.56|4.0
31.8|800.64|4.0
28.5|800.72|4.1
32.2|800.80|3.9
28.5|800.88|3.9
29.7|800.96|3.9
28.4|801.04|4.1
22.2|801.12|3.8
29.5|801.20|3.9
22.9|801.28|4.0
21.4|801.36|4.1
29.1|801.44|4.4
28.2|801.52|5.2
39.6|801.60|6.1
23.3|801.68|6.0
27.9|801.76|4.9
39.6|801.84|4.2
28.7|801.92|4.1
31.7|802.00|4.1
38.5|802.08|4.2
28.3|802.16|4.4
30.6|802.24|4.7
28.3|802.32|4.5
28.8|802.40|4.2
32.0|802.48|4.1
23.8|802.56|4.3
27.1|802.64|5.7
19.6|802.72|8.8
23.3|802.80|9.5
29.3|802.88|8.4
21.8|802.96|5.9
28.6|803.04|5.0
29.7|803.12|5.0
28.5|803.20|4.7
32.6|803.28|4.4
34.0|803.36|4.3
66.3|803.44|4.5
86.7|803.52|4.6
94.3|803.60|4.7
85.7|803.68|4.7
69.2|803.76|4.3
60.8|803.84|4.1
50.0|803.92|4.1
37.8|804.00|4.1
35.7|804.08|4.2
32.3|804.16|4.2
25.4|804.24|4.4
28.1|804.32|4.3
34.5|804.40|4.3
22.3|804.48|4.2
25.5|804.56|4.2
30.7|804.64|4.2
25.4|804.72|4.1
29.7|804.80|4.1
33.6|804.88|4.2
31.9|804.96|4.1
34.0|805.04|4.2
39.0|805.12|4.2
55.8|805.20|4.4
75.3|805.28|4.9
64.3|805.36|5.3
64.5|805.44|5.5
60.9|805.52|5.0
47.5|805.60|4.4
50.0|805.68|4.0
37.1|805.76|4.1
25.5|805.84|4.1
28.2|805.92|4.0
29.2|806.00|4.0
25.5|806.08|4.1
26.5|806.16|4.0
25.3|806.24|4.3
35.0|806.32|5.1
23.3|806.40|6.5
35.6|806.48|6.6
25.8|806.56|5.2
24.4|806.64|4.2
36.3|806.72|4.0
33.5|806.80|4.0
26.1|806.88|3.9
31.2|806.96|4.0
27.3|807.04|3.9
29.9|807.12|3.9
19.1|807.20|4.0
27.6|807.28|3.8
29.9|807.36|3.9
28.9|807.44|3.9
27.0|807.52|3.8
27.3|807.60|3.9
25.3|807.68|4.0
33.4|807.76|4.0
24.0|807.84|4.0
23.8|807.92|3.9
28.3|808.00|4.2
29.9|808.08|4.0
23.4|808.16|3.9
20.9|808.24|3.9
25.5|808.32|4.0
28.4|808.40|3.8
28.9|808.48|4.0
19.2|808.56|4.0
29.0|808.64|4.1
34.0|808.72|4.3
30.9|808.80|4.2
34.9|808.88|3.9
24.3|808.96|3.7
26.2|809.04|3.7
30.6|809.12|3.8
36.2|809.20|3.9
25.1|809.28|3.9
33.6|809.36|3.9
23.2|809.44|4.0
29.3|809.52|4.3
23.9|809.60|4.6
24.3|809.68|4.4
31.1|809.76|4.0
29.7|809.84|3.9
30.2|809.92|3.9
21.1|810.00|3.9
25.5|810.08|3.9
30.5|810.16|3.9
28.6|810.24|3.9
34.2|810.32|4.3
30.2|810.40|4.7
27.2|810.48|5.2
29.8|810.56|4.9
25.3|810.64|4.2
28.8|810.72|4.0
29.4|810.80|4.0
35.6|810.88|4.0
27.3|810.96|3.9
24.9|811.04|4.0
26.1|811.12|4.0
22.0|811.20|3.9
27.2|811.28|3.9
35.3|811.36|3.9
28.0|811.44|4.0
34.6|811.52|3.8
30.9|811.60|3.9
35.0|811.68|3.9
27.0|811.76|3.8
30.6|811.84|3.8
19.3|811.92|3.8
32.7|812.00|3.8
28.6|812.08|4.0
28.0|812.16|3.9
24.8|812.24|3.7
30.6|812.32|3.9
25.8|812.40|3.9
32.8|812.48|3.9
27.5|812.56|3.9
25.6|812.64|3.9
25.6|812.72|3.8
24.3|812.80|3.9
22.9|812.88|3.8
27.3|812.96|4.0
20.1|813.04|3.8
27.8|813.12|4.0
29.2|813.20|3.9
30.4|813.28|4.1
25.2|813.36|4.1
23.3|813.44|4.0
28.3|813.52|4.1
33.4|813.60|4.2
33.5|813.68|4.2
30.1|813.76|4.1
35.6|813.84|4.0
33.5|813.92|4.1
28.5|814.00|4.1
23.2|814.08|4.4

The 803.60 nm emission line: [S II]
